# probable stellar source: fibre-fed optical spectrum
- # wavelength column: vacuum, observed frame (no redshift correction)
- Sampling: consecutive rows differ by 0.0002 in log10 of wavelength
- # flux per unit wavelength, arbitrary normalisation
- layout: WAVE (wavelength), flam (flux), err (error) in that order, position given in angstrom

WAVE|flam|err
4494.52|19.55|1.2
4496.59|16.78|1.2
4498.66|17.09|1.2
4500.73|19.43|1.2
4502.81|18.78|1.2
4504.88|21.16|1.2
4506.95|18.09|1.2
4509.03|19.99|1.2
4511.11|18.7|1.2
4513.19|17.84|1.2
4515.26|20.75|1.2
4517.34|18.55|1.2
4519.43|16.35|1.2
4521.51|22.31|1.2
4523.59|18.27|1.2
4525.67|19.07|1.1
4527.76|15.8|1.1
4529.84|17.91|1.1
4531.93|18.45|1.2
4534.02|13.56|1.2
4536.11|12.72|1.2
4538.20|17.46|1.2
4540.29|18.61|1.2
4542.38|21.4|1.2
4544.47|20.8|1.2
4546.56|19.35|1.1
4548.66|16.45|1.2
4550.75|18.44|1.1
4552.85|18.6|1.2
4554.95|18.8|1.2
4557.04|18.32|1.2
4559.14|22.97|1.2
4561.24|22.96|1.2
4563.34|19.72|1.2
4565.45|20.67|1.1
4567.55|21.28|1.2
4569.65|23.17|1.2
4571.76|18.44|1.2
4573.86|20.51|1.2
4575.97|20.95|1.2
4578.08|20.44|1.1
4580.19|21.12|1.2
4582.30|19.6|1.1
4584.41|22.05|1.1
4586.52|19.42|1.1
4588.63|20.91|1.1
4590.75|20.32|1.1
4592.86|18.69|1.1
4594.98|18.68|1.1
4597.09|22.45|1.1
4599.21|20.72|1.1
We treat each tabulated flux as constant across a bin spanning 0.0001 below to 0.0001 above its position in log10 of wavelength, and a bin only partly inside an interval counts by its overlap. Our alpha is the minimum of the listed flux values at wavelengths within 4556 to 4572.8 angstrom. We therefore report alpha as 18.32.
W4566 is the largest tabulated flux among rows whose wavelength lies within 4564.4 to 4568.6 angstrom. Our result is 21.28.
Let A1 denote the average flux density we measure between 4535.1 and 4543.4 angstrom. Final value 17.6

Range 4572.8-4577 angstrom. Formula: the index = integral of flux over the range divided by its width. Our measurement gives 20.7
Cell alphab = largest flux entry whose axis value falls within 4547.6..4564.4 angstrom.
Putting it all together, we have 22.97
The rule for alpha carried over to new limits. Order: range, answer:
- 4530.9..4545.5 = 12.72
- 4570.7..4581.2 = 18.44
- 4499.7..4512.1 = 18.09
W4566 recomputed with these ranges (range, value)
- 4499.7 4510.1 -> 21.16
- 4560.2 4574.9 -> 23.17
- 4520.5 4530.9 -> 22.31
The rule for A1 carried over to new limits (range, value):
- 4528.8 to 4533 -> 18.1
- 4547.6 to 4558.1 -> 18.1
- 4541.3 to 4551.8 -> 19.3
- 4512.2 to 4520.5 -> 18.4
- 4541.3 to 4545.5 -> 21.1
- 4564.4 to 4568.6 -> 21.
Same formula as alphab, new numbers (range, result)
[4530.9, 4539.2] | 18.45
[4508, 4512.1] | 19.99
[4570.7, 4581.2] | 21.12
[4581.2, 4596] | 22.05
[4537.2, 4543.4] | 21.4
